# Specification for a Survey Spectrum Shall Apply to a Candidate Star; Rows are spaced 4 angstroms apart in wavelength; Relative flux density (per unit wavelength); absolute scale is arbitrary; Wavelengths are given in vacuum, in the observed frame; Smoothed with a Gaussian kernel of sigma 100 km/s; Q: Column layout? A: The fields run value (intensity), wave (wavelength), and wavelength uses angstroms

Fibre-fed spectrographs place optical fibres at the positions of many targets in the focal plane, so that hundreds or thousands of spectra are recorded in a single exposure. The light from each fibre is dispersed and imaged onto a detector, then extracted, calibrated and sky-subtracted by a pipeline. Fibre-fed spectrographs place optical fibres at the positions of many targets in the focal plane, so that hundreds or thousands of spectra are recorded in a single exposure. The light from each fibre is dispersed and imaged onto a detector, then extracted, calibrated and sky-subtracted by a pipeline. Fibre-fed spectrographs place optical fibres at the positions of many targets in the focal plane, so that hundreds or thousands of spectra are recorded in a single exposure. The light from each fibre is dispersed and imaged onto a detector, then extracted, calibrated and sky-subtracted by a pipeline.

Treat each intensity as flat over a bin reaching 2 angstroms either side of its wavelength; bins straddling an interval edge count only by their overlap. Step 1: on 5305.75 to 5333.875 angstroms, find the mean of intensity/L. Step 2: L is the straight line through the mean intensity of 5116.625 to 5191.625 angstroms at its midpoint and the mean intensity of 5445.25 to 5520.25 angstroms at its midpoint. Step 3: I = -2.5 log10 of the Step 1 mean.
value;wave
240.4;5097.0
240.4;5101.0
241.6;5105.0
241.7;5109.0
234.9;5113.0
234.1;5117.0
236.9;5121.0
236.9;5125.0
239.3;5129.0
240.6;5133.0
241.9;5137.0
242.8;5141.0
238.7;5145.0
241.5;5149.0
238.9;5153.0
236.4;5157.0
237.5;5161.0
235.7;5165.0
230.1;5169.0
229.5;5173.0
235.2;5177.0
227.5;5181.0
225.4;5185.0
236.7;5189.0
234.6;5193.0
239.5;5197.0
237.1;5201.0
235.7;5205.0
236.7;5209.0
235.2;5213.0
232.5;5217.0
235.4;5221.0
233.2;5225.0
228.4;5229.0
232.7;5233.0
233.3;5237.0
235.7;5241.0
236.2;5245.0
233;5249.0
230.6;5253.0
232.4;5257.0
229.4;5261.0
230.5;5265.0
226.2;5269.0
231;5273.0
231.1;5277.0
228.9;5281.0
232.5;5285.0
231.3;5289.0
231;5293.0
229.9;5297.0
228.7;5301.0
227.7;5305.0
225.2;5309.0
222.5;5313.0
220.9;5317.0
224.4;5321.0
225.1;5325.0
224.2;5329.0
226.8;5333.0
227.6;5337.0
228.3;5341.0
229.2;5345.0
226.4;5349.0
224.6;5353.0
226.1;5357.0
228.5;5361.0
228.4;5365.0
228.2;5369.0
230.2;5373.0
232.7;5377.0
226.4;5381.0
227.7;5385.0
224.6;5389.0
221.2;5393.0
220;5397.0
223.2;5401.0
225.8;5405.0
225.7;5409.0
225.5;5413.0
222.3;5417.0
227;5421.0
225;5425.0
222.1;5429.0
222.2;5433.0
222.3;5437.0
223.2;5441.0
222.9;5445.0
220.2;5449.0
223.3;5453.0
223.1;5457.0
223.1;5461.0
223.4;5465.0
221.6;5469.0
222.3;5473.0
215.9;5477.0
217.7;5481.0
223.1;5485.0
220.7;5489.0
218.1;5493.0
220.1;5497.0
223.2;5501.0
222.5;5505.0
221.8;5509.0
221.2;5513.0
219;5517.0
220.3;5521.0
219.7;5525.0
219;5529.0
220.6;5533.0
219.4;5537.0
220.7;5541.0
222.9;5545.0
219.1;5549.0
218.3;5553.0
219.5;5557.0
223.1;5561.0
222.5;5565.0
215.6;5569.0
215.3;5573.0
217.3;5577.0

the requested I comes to 0.02 mag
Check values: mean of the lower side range 236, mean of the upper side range 221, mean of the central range 224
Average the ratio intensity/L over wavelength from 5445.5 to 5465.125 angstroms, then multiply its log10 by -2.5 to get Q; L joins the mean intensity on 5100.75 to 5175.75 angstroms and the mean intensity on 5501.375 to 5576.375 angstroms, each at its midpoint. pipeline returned 0.01 mag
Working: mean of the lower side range 238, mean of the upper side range 220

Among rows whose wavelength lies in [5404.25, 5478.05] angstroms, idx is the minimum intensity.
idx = 215.9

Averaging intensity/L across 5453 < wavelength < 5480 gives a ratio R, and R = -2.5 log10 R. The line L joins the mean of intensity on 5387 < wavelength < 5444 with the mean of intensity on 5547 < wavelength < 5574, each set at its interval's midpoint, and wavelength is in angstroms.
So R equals 0.00 mag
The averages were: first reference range 224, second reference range 219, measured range 222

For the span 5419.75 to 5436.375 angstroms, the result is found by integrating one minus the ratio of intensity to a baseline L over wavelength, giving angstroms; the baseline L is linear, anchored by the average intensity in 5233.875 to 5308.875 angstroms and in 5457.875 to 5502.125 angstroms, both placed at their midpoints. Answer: -0.03 angstroms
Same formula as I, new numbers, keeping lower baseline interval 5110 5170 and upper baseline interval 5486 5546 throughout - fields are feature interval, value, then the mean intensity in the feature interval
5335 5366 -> 0.004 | 227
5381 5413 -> 0.009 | 224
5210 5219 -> 0.002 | 234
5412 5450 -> 0.006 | 223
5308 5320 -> 0.034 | 223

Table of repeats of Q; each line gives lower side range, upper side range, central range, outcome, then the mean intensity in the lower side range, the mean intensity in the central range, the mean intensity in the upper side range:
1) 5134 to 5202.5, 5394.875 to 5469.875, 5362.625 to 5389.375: -0.012 mag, 236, 229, 223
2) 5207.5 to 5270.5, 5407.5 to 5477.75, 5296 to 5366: 0.009 mag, 233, 226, 223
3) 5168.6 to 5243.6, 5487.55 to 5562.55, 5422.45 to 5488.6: 0.006 mag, 233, 222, 220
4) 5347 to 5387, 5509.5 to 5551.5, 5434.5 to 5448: 0.009 mag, 228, 223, 220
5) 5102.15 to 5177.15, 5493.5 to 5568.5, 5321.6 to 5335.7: 0.019 mag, 238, 225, 221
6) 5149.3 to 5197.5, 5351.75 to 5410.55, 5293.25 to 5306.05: 0.001 mag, 234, 229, 226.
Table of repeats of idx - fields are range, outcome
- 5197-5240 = 228.4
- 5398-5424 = 222.3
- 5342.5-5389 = 224.6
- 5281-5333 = 220.9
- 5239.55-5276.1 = 226.2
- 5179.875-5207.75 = 225.4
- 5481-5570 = 215.6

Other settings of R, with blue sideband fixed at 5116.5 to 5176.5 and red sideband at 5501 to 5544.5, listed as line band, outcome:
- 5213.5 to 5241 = 0.00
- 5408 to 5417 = 0.00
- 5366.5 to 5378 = -0.01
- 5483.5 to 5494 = 0.01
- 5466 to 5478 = 0.01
